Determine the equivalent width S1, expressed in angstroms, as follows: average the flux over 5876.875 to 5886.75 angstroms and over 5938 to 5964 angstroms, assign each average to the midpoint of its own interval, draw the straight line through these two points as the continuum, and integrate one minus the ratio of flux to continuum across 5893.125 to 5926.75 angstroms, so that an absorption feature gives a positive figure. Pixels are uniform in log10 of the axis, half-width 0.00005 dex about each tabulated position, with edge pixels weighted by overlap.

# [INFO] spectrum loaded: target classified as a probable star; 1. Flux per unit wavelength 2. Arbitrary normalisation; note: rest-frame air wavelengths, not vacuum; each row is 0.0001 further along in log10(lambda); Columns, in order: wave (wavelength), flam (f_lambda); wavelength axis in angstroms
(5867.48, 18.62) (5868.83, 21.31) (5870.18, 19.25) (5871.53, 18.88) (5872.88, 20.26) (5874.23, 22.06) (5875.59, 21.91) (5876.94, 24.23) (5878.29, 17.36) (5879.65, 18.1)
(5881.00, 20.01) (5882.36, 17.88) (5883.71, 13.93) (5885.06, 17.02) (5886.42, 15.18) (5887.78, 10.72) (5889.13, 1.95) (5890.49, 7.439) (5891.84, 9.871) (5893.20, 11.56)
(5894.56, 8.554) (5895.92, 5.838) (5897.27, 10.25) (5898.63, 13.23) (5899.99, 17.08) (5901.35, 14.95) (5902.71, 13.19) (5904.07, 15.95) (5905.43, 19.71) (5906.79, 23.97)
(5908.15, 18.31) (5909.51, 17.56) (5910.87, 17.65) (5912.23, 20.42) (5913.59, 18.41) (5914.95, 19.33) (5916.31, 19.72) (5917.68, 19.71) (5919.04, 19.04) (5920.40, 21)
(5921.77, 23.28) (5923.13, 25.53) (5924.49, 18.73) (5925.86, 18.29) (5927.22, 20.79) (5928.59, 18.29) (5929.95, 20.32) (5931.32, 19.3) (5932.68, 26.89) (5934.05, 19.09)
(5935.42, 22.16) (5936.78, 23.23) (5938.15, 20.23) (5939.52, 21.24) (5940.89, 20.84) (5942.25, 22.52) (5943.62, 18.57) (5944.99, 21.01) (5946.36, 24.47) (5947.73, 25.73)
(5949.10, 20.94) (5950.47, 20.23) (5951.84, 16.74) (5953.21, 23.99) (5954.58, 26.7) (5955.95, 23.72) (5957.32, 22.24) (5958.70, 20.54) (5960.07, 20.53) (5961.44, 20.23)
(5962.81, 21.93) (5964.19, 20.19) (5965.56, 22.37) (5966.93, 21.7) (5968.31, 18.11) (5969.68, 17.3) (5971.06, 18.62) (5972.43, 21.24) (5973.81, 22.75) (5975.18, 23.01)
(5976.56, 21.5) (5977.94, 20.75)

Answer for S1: 3.5 angstroms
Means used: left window 17.7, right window 21.7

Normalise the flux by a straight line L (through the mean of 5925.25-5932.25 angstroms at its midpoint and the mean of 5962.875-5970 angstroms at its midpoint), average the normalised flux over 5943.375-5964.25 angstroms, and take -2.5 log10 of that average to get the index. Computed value -0.093 mag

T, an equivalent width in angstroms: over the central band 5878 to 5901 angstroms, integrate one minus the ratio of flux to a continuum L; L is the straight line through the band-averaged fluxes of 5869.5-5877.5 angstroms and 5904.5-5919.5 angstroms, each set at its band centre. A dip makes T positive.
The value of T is 8.7 angstroms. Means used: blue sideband 21.1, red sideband 19.4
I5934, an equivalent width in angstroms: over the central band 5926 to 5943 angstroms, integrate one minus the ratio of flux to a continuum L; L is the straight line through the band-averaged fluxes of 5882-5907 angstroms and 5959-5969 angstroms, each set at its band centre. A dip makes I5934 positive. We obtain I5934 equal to -3.7 angstroms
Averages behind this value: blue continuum 12.8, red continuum 20.7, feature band 21.1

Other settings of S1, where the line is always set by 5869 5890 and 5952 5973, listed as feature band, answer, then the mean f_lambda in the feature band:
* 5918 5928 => -0.8 angstroms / 20.9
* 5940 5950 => -0.8 angstroms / 22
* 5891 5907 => 4.3 angstroms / 13.3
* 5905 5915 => -0.4 angstroms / 19.4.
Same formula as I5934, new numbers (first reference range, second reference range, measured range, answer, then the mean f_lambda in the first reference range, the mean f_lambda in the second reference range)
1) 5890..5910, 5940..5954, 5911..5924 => -2.96 angstroms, 13.9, 21.5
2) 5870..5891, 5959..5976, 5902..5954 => -4.37 angstroms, 16.6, 20.7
